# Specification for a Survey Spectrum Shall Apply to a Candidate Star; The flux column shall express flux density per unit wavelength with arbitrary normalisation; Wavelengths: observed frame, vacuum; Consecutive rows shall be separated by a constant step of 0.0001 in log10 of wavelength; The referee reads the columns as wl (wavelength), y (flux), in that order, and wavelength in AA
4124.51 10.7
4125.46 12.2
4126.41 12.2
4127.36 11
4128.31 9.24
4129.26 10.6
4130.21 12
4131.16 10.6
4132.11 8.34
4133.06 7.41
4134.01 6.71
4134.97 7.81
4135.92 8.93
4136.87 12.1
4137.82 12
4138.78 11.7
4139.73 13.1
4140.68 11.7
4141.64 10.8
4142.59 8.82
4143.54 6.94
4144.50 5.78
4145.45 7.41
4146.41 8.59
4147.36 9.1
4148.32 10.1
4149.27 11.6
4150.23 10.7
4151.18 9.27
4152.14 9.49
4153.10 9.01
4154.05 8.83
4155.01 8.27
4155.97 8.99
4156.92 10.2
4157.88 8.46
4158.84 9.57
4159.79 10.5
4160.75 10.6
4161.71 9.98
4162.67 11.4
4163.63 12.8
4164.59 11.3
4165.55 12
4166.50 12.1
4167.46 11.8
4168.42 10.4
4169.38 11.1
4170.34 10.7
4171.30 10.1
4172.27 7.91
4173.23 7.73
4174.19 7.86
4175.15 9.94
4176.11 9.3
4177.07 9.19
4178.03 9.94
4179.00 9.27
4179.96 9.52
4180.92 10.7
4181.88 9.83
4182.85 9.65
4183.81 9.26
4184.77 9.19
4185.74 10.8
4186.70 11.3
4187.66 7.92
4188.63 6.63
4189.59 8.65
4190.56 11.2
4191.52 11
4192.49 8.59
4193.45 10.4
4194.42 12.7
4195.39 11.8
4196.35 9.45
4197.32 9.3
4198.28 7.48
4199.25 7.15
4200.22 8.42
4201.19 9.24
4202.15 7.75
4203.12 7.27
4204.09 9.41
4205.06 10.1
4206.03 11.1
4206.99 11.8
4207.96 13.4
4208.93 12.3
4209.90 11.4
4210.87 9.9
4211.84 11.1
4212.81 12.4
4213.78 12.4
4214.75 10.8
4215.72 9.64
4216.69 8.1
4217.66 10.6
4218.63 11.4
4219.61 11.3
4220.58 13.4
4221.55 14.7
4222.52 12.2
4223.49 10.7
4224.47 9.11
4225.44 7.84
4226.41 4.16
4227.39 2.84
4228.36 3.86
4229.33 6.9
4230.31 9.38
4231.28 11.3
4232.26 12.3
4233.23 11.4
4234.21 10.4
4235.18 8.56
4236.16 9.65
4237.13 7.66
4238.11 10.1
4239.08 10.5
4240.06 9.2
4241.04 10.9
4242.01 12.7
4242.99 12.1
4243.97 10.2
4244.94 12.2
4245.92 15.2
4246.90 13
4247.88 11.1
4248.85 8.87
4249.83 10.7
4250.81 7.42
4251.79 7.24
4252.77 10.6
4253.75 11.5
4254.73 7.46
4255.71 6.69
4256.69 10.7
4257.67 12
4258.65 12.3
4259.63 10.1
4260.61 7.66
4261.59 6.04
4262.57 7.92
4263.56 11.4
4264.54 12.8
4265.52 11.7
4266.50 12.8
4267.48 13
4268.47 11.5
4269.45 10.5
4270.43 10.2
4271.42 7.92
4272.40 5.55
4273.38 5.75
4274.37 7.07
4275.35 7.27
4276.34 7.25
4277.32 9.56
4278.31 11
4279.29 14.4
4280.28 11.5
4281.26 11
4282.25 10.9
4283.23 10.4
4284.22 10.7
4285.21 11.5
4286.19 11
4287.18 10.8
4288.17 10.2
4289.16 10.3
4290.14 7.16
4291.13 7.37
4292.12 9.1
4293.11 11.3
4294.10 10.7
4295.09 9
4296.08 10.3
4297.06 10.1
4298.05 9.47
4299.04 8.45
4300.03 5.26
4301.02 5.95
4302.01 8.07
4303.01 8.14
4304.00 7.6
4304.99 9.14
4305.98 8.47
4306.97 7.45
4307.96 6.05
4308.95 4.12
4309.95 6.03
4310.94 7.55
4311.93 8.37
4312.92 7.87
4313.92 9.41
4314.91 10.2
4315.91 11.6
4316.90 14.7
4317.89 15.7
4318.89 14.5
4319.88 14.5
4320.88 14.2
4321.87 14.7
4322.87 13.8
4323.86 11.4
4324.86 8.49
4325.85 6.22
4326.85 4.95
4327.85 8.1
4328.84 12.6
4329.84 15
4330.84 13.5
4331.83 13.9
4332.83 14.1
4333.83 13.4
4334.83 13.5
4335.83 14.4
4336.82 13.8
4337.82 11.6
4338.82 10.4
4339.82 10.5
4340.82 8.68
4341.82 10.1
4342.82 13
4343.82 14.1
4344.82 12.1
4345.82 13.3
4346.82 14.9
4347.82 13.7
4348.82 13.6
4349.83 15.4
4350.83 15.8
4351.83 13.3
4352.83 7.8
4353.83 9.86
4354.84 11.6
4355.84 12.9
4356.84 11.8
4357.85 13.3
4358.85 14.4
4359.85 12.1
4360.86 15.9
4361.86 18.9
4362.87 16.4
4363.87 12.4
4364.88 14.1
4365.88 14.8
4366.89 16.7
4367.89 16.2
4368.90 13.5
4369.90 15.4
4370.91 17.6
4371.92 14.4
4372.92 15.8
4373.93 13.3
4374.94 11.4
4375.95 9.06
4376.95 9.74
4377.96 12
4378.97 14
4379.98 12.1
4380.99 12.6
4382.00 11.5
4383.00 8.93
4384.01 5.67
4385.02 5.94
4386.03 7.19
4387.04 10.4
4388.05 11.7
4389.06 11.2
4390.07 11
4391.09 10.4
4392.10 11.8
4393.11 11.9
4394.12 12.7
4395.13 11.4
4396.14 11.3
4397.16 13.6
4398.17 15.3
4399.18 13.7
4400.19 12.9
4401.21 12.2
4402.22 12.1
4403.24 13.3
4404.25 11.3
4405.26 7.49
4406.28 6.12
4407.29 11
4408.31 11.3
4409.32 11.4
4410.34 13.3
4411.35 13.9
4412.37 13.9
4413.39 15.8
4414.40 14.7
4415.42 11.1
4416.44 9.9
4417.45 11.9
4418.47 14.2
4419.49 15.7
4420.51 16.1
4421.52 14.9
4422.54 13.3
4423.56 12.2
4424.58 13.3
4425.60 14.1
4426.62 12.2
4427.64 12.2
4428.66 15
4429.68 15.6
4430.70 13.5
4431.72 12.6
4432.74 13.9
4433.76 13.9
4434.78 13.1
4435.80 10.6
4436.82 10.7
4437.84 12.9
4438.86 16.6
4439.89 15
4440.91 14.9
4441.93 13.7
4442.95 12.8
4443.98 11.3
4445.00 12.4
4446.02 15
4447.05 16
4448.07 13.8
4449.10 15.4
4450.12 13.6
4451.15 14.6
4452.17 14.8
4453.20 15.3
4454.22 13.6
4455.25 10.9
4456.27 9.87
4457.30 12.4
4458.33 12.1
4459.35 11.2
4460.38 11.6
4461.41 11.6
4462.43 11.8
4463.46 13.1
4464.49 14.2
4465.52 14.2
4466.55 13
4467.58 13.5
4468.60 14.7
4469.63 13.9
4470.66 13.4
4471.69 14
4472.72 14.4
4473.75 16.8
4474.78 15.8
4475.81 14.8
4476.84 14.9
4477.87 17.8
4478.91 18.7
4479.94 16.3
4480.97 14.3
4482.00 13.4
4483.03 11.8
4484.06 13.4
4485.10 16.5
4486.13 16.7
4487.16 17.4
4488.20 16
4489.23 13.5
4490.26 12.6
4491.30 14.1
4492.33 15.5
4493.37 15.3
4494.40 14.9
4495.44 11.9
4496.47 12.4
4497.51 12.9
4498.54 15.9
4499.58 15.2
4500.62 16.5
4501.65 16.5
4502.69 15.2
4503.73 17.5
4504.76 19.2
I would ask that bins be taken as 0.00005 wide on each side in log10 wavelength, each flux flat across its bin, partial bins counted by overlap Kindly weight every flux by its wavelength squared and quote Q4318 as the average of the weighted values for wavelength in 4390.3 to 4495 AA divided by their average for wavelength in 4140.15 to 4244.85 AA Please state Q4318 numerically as 1.54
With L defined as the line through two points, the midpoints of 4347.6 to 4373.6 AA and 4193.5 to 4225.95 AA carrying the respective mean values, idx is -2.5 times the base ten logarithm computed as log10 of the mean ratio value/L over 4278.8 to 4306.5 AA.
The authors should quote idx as 0.29 mag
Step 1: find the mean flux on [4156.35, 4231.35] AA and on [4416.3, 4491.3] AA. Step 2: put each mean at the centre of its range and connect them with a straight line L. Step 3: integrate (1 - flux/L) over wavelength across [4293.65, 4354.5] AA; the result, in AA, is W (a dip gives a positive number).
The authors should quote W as 5.4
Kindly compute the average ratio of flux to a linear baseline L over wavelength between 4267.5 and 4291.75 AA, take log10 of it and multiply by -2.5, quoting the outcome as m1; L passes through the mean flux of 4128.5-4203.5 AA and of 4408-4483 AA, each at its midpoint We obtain 0.17 mag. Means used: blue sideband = 9.69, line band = 9.68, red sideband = 13.7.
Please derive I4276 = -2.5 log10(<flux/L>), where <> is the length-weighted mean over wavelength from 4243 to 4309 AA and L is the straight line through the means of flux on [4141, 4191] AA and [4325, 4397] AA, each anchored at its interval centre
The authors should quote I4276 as 0.162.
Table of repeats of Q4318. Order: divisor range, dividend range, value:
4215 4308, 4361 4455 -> 1.43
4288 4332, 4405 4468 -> 1.42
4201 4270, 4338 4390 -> 1.30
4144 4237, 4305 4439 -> 1.36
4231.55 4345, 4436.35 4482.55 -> 1.46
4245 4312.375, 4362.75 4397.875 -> 1.36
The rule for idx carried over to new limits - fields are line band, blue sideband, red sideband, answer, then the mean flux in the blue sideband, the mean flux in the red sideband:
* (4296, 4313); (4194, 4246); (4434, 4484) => 0.44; 10.1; 13.8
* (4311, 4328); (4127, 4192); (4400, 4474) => 0.06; 9.8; 13.1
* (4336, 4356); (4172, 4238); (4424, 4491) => -0.03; 9.71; 13.9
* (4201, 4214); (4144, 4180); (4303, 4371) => -0.03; 9.76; 12.1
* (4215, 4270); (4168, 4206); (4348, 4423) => 0.02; 9.46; 12.6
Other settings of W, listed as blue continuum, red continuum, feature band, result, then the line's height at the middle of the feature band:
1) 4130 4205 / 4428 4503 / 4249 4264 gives 2.3 AA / 11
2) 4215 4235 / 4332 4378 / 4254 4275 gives 2.2 AA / 10.7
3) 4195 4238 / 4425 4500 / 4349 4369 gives -2.7 AA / 12.2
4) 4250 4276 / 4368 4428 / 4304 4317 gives 2.6 AA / 10.4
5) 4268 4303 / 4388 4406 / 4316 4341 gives -4.8 AA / 10.3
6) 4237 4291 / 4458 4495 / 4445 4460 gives 0.5 AA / 13.9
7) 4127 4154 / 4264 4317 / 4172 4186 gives 0.3 AA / 9.57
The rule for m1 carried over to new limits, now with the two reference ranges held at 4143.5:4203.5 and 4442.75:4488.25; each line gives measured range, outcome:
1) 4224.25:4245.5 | 0.14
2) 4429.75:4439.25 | 0.03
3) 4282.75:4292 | 0.15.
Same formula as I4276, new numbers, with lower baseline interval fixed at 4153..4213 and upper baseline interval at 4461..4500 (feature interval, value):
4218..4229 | 0.15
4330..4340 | -0.07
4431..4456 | 0.03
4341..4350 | -0.06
